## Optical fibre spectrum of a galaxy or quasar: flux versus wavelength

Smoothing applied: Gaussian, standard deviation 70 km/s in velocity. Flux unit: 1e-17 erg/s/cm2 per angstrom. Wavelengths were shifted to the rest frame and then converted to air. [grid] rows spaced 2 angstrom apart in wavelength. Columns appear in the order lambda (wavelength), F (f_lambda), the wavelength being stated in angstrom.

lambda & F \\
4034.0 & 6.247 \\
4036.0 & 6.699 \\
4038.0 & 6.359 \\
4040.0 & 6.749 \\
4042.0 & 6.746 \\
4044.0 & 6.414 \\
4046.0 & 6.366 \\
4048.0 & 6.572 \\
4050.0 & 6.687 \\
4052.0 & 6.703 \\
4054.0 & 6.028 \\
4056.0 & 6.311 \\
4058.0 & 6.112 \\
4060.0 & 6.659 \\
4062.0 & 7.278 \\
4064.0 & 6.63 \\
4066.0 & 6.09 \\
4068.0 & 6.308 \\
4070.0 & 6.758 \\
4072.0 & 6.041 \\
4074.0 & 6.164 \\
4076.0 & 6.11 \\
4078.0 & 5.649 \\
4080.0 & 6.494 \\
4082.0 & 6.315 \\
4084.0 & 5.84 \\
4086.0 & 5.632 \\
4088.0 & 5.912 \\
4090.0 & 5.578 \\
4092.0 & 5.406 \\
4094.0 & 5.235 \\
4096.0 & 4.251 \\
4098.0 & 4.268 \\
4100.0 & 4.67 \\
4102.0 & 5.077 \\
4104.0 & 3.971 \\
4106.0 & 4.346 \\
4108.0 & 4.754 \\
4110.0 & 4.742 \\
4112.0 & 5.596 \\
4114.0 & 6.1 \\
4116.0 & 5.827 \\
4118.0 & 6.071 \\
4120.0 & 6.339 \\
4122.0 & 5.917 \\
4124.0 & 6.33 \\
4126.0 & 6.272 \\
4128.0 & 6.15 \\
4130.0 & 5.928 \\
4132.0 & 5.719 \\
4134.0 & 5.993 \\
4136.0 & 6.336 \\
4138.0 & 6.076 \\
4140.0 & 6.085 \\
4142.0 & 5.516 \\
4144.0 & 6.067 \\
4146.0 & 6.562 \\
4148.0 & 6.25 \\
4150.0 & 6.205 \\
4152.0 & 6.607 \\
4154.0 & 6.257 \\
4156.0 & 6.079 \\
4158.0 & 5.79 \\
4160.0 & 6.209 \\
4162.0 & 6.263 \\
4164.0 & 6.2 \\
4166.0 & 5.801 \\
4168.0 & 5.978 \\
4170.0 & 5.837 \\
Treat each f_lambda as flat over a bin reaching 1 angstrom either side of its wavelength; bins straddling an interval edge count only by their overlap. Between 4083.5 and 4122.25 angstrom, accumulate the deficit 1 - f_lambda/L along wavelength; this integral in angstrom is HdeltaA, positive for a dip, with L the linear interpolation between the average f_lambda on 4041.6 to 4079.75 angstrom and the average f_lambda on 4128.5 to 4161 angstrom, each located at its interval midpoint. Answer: 6.2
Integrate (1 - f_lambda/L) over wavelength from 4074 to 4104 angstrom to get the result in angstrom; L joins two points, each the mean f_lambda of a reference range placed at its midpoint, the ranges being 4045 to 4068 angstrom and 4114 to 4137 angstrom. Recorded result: 4.1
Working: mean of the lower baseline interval 6.49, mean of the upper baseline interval 6.08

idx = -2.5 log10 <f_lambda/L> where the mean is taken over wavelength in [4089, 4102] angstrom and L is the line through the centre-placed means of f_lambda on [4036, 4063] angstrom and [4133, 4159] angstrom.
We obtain 0.28 mag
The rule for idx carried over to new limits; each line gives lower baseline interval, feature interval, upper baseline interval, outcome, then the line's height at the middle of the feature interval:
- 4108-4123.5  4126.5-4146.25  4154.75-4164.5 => -0.02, 5.92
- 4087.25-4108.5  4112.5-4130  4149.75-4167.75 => -0.14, 5.35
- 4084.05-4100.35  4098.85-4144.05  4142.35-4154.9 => 0.02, 5.75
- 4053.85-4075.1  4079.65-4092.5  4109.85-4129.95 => 0.07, 6.25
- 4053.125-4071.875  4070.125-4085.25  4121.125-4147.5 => 0.04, 6.37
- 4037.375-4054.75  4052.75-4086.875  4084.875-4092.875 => -0.04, 6.03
